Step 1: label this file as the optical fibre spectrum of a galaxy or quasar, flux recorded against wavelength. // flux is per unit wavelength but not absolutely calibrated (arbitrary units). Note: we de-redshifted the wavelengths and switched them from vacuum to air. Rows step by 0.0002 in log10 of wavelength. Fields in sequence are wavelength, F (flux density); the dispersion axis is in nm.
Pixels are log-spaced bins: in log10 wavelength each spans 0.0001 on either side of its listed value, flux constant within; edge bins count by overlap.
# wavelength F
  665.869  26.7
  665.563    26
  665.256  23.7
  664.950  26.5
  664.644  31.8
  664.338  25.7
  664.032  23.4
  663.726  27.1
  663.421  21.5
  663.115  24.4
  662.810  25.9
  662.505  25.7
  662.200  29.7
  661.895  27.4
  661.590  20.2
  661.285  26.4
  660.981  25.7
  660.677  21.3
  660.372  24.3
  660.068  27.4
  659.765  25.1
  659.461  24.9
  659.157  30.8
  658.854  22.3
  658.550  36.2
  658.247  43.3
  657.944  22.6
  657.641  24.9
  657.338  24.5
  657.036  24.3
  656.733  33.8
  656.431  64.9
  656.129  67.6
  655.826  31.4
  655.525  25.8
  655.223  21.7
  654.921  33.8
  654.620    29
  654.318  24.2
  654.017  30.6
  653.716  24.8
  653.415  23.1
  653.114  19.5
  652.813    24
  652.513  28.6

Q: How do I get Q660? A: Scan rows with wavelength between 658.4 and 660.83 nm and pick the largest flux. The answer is 36.2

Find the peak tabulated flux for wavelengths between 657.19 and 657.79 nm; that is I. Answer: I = 24.9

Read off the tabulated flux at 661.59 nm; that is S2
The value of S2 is 20.2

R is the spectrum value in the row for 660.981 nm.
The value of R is 25.7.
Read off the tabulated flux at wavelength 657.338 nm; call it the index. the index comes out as 24.5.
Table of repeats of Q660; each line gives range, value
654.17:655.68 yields 33.8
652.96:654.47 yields 30.6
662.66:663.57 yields 25.9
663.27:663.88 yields 27.1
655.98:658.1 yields 67.6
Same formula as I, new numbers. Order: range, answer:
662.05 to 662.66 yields 29.7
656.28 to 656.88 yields 64.9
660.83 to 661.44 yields 26.4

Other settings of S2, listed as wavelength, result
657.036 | 24.3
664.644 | 31.8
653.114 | 19.5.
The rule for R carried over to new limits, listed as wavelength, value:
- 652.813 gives 24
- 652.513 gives 28.6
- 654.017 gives 30.6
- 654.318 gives 24.2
